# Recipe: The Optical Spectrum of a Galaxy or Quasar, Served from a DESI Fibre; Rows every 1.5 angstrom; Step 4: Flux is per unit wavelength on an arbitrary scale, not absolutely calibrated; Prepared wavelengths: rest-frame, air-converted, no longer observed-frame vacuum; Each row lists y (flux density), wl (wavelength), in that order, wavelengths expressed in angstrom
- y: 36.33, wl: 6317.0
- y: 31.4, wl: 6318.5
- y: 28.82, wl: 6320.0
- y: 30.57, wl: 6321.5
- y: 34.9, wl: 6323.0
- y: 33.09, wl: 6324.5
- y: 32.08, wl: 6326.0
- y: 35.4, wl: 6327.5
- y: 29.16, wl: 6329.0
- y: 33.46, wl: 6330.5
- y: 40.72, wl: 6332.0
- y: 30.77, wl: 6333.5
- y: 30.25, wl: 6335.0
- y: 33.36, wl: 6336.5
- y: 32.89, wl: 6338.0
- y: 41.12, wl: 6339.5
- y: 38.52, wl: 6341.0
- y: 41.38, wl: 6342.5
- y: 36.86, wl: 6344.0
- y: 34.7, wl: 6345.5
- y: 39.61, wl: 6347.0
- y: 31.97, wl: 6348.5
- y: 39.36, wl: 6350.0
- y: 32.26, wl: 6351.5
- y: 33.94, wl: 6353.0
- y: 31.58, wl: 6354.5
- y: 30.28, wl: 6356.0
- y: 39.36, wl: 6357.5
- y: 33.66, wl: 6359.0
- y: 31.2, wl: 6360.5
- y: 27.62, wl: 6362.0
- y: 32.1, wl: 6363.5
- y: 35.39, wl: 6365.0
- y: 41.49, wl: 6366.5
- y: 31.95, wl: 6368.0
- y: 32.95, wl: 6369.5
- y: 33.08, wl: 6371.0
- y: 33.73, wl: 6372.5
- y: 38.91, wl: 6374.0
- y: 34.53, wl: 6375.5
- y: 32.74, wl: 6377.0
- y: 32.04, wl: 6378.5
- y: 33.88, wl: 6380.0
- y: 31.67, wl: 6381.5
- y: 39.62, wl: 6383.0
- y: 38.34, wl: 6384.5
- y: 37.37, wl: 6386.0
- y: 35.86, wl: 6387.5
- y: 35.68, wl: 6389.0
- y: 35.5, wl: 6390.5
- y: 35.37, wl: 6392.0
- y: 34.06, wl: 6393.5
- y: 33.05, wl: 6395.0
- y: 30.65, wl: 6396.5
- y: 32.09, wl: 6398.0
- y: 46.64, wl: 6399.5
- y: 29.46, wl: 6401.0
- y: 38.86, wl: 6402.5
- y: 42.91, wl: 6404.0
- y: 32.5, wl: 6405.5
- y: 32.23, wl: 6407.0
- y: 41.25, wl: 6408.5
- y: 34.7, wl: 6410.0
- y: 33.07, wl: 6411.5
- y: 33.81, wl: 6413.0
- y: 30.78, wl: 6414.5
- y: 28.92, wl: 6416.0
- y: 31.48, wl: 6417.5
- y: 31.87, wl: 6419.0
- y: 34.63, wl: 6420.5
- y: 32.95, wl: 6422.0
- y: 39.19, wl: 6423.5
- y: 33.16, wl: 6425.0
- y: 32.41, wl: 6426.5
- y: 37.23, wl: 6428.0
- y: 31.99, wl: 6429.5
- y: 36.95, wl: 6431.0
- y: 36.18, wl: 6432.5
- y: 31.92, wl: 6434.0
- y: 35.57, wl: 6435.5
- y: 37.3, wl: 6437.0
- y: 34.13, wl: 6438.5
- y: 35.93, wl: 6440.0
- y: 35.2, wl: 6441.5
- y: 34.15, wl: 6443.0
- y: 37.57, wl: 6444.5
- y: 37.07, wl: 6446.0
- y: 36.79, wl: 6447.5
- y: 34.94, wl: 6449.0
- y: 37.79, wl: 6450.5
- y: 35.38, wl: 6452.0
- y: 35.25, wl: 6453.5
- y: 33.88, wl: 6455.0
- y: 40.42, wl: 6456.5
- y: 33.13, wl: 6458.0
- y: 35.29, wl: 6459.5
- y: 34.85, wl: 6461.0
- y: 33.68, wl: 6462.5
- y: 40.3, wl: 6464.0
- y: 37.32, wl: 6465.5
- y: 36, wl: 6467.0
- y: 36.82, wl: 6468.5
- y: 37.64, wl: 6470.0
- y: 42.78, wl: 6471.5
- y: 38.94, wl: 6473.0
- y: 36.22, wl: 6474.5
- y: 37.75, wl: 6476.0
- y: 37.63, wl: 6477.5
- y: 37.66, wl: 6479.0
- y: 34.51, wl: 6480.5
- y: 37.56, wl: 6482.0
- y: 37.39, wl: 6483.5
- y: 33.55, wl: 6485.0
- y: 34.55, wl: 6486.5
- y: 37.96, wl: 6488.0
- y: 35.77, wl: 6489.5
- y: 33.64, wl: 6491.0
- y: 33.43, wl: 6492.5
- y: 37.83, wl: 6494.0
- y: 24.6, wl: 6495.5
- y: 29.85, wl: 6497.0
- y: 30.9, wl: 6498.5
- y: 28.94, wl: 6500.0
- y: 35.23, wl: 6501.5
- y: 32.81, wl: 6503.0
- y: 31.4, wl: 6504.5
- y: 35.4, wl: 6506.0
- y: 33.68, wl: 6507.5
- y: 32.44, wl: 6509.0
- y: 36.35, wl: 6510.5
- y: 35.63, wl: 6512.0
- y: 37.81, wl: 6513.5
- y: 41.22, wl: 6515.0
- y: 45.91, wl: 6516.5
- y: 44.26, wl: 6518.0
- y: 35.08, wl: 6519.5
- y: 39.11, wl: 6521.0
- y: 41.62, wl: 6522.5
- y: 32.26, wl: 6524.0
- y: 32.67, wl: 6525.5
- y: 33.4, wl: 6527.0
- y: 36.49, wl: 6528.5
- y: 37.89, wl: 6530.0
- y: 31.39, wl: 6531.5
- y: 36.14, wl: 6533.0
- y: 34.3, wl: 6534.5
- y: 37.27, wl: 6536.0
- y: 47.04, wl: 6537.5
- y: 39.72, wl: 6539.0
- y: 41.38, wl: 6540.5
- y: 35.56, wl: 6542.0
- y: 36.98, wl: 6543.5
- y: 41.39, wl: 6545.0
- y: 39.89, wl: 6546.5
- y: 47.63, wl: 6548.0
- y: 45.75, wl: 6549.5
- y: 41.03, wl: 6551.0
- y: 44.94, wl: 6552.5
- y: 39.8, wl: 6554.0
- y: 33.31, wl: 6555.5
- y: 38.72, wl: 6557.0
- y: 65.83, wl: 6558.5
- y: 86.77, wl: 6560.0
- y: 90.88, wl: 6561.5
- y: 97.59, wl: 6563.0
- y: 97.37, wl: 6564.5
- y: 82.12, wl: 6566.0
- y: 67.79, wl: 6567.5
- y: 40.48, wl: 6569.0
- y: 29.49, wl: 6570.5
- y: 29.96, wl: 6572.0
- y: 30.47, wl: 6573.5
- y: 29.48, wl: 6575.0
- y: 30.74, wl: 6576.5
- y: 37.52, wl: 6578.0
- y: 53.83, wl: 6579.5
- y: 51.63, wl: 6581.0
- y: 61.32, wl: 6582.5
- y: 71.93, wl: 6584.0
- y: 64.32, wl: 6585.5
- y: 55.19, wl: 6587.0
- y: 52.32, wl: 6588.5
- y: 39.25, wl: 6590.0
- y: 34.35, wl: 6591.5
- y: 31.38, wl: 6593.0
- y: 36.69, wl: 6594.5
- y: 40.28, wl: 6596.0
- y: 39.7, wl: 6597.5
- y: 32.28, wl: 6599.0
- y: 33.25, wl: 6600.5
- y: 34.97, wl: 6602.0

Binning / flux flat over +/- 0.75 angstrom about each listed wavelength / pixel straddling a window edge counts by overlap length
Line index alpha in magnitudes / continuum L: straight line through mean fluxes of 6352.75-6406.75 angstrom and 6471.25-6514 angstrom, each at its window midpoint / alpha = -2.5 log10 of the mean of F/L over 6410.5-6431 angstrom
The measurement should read 0.044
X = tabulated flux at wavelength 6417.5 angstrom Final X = 31.48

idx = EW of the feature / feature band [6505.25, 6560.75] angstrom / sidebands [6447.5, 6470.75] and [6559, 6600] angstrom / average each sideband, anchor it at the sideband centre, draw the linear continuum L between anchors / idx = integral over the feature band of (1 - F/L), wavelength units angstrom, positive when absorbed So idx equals 7.00 angstrom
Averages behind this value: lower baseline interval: 36.2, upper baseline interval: 52.4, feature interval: 40.4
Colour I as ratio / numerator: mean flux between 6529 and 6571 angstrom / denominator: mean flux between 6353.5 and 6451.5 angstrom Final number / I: 1.45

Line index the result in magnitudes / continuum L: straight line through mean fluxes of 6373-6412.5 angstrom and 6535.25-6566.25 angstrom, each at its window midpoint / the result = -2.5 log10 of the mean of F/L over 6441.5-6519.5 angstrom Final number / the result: 0.25 mag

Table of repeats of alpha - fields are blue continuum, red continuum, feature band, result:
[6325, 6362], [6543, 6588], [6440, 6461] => 0.207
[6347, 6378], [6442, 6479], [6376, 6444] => 0.017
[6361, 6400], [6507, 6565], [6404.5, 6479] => 0.092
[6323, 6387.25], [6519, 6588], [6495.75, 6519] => 0.253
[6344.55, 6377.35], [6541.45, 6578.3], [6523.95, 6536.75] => 0.356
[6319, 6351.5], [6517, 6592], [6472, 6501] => 0.234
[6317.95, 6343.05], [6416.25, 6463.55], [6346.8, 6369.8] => 0.010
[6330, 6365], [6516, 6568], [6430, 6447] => 0.150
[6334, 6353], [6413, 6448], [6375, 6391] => 0.001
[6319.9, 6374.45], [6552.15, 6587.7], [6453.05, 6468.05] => 0.245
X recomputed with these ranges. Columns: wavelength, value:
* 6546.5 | 39.89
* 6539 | 39.72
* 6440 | 35.93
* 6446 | 37.07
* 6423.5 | 39.19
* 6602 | 34.97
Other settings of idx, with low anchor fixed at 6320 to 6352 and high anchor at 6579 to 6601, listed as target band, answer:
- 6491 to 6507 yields 3.9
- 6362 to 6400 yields 2.0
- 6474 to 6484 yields 1.1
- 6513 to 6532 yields 2.5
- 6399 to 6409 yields 0.1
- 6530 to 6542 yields 1.7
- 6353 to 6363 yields 0.9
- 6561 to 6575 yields -4.7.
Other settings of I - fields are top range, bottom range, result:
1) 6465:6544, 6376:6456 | 1.03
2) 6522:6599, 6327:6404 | 1.33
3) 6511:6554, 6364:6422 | 1.12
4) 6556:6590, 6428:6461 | 1.60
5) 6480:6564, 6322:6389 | 1.17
